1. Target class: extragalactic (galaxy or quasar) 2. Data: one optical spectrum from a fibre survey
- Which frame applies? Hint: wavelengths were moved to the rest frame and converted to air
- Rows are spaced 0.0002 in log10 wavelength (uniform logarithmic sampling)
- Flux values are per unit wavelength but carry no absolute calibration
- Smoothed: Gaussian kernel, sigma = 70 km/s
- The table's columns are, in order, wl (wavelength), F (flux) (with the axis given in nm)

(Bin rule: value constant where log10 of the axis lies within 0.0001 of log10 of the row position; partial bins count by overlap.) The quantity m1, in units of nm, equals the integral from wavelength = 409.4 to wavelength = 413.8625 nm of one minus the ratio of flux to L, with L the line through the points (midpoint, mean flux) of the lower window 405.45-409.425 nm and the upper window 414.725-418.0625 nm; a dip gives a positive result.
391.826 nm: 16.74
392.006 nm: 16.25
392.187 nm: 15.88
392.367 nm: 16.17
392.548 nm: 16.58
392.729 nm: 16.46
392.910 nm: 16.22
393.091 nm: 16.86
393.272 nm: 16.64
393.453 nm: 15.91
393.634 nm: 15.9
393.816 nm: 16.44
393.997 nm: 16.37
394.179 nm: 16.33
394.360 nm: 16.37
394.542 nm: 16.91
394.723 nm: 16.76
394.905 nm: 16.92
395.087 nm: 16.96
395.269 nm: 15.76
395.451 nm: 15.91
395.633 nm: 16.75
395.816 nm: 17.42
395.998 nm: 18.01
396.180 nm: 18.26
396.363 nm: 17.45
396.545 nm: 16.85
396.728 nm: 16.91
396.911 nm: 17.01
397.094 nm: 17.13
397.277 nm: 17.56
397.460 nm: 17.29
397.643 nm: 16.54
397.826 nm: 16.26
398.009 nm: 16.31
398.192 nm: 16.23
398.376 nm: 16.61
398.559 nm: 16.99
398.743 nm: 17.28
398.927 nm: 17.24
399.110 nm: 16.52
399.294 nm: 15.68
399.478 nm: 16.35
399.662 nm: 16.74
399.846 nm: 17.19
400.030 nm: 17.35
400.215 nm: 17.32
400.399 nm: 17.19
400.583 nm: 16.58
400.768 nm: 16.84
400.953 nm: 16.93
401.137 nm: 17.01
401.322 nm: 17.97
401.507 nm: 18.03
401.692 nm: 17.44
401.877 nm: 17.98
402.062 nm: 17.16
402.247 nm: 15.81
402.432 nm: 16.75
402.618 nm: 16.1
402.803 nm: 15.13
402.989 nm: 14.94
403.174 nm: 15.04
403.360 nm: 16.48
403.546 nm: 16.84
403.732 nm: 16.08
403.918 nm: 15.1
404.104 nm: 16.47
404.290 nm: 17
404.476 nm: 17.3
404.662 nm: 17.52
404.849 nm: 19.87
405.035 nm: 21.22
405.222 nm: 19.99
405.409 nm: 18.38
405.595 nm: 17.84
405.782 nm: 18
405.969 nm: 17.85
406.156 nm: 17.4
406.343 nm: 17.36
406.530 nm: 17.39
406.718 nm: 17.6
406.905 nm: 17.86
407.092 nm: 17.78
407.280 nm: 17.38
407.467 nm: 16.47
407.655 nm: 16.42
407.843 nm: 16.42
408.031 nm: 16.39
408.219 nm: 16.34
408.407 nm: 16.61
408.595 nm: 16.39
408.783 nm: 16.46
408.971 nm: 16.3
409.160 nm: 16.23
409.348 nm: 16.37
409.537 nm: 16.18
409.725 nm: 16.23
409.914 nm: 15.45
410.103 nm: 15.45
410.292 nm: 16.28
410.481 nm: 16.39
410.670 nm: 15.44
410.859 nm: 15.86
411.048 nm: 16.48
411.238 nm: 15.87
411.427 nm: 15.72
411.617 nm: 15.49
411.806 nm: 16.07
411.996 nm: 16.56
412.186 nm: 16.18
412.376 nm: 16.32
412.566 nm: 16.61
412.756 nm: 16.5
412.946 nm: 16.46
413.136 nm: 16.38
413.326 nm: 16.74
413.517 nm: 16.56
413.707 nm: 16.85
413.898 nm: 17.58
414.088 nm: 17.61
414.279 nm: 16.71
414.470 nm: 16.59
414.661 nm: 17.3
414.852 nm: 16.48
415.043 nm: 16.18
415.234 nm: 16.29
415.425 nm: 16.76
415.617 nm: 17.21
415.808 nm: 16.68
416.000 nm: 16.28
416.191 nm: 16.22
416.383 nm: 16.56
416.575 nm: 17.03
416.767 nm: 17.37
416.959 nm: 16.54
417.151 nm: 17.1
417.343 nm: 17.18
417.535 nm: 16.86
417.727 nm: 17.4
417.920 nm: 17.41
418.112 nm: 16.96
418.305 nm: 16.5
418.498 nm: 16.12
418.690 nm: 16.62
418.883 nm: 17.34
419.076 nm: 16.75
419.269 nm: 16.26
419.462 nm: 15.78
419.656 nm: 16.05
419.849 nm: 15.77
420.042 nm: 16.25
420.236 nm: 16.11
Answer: 0.19 nm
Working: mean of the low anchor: 17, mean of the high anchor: 16.8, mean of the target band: 16.2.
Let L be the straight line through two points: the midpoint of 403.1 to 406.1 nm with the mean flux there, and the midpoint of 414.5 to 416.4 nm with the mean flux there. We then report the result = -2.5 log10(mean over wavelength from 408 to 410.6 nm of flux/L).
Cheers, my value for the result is 0.06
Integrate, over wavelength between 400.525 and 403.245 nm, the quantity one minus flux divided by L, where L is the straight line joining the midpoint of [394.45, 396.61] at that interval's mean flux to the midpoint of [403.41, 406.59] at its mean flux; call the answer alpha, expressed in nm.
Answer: 0.13 nm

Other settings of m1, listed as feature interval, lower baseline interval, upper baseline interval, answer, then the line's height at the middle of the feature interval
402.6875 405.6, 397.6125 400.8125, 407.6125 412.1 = -0.127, 16.5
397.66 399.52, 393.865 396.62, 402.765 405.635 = 0.049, 17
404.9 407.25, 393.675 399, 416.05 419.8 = -0.201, 16.8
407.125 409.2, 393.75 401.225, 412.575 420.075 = 0.028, 16.8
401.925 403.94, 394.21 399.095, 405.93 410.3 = 0.091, 16.8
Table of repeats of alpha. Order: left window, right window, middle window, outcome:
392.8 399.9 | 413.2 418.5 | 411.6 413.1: 0.044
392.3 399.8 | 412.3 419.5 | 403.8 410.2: -0.156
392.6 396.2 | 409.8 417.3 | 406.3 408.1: -0.064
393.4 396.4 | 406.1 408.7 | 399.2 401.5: -0.018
